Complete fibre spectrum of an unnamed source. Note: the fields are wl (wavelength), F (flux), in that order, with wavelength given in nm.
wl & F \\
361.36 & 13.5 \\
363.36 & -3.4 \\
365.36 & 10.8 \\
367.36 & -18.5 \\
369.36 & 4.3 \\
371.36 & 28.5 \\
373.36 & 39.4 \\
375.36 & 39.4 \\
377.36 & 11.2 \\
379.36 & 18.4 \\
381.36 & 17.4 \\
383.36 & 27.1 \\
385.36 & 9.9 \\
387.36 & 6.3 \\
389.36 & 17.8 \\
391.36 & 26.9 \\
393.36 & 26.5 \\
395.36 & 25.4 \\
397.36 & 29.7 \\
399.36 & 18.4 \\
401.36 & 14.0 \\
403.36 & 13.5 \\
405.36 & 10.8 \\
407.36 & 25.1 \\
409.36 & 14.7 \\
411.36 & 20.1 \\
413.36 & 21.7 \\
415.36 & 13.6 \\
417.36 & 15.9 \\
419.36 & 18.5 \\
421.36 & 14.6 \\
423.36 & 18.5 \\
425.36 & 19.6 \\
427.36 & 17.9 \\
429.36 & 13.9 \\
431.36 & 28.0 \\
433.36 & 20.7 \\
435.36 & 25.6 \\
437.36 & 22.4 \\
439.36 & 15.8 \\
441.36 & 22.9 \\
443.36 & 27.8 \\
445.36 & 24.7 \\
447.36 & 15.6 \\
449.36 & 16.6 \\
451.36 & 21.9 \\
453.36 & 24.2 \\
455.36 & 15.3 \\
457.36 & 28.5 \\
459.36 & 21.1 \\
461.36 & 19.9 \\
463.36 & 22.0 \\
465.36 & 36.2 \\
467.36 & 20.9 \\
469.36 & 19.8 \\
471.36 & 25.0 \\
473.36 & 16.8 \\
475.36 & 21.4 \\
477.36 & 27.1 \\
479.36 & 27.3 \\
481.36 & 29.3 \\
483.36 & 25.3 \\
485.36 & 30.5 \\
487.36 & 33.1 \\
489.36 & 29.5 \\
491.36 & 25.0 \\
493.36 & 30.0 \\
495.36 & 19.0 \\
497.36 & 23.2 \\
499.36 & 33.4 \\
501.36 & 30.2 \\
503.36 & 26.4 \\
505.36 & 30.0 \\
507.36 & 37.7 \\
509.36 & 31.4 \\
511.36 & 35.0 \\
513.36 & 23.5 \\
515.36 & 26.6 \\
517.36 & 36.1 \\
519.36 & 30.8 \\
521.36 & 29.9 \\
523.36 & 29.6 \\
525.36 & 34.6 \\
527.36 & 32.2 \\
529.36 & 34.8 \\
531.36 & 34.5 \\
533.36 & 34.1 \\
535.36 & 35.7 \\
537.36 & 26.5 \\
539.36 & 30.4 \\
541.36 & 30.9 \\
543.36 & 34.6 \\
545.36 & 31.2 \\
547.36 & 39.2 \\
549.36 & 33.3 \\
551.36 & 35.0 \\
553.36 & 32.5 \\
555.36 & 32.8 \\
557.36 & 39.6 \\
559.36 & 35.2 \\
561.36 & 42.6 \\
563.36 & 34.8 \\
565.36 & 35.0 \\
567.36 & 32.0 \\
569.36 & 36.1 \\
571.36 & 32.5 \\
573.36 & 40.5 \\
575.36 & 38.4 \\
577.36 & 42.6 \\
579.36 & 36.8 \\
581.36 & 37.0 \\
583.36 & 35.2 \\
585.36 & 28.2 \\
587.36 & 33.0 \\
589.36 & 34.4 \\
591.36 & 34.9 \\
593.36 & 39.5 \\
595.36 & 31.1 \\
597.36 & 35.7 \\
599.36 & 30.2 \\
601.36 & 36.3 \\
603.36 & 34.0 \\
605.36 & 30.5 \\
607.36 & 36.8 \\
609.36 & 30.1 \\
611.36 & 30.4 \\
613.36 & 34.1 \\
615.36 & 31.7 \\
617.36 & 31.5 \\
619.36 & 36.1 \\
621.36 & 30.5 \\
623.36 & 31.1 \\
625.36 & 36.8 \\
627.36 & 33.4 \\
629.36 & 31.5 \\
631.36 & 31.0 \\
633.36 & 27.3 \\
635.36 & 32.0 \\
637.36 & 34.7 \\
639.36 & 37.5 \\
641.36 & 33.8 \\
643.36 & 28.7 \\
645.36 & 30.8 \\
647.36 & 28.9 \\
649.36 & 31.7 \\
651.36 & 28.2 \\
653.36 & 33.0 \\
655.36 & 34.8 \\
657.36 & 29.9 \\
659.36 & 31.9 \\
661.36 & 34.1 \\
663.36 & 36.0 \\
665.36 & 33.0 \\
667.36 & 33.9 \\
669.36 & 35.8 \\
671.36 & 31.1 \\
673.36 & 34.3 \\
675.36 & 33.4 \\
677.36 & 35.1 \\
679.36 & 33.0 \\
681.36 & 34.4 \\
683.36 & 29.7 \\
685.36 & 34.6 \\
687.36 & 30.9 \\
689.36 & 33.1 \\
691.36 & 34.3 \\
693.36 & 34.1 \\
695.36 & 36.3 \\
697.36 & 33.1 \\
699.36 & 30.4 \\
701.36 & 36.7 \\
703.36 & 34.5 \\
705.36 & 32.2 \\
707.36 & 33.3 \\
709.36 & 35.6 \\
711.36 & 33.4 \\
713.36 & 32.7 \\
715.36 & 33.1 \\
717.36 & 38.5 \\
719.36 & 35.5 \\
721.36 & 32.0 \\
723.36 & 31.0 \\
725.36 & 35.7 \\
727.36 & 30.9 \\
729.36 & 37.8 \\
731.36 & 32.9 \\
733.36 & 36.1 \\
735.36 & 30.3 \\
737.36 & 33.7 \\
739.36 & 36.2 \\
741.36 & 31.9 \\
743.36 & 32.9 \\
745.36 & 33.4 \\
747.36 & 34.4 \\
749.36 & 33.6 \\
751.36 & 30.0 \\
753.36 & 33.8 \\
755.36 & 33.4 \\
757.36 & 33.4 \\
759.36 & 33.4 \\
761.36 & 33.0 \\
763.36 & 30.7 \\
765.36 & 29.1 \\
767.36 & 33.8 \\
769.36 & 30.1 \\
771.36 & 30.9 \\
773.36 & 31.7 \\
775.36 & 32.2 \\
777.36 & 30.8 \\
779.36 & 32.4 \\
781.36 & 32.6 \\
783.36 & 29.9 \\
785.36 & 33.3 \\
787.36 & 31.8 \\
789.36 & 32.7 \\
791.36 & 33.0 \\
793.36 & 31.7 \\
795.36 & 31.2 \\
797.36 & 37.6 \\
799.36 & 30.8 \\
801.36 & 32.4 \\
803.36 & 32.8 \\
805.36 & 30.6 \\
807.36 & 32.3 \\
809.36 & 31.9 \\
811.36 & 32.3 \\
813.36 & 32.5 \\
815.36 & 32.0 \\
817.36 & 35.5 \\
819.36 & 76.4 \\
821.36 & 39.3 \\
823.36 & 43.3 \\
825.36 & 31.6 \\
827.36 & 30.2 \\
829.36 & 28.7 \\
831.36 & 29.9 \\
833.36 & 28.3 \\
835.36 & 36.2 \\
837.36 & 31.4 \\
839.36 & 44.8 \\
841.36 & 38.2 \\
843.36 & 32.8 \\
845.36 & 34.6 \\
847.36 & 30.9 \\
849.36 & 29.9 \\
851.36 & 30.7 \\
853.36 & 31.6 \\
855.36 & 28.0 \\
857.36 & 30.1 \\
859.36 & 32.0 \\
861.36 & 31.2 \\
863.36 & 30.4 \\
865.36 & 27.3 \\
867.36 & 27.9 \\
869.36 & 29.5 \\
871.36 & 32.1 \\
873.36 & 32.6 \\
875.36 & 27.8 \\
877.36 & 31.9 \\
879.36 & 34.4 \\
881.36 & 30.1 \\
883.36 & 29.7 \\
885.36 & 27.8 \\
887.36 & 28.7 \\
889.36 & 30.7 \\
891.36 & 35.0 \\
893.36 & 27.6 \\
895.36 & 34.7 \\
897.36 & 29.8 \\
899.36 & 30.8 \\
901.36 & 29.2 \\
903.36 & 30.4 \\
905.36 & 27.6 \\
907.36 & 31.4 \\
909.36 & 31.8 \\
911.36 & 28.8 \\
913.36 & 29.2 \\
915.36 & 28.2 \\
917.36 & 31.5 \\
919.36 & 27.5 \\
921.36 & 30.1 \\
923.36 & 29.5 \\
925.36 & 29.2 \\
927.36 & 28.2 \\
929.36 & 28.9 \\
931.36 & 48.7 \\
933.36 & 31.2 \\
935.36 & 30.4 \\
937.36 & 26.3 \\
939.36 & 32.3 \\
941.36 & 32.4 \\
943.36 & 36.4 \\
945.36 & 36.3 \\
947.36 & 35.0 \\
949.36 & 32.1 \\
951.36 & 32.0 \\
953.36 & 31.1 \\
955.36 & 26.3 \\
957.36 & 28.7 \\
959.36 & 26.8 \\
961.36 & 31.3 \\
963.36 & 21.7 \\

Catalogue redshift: 0.25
